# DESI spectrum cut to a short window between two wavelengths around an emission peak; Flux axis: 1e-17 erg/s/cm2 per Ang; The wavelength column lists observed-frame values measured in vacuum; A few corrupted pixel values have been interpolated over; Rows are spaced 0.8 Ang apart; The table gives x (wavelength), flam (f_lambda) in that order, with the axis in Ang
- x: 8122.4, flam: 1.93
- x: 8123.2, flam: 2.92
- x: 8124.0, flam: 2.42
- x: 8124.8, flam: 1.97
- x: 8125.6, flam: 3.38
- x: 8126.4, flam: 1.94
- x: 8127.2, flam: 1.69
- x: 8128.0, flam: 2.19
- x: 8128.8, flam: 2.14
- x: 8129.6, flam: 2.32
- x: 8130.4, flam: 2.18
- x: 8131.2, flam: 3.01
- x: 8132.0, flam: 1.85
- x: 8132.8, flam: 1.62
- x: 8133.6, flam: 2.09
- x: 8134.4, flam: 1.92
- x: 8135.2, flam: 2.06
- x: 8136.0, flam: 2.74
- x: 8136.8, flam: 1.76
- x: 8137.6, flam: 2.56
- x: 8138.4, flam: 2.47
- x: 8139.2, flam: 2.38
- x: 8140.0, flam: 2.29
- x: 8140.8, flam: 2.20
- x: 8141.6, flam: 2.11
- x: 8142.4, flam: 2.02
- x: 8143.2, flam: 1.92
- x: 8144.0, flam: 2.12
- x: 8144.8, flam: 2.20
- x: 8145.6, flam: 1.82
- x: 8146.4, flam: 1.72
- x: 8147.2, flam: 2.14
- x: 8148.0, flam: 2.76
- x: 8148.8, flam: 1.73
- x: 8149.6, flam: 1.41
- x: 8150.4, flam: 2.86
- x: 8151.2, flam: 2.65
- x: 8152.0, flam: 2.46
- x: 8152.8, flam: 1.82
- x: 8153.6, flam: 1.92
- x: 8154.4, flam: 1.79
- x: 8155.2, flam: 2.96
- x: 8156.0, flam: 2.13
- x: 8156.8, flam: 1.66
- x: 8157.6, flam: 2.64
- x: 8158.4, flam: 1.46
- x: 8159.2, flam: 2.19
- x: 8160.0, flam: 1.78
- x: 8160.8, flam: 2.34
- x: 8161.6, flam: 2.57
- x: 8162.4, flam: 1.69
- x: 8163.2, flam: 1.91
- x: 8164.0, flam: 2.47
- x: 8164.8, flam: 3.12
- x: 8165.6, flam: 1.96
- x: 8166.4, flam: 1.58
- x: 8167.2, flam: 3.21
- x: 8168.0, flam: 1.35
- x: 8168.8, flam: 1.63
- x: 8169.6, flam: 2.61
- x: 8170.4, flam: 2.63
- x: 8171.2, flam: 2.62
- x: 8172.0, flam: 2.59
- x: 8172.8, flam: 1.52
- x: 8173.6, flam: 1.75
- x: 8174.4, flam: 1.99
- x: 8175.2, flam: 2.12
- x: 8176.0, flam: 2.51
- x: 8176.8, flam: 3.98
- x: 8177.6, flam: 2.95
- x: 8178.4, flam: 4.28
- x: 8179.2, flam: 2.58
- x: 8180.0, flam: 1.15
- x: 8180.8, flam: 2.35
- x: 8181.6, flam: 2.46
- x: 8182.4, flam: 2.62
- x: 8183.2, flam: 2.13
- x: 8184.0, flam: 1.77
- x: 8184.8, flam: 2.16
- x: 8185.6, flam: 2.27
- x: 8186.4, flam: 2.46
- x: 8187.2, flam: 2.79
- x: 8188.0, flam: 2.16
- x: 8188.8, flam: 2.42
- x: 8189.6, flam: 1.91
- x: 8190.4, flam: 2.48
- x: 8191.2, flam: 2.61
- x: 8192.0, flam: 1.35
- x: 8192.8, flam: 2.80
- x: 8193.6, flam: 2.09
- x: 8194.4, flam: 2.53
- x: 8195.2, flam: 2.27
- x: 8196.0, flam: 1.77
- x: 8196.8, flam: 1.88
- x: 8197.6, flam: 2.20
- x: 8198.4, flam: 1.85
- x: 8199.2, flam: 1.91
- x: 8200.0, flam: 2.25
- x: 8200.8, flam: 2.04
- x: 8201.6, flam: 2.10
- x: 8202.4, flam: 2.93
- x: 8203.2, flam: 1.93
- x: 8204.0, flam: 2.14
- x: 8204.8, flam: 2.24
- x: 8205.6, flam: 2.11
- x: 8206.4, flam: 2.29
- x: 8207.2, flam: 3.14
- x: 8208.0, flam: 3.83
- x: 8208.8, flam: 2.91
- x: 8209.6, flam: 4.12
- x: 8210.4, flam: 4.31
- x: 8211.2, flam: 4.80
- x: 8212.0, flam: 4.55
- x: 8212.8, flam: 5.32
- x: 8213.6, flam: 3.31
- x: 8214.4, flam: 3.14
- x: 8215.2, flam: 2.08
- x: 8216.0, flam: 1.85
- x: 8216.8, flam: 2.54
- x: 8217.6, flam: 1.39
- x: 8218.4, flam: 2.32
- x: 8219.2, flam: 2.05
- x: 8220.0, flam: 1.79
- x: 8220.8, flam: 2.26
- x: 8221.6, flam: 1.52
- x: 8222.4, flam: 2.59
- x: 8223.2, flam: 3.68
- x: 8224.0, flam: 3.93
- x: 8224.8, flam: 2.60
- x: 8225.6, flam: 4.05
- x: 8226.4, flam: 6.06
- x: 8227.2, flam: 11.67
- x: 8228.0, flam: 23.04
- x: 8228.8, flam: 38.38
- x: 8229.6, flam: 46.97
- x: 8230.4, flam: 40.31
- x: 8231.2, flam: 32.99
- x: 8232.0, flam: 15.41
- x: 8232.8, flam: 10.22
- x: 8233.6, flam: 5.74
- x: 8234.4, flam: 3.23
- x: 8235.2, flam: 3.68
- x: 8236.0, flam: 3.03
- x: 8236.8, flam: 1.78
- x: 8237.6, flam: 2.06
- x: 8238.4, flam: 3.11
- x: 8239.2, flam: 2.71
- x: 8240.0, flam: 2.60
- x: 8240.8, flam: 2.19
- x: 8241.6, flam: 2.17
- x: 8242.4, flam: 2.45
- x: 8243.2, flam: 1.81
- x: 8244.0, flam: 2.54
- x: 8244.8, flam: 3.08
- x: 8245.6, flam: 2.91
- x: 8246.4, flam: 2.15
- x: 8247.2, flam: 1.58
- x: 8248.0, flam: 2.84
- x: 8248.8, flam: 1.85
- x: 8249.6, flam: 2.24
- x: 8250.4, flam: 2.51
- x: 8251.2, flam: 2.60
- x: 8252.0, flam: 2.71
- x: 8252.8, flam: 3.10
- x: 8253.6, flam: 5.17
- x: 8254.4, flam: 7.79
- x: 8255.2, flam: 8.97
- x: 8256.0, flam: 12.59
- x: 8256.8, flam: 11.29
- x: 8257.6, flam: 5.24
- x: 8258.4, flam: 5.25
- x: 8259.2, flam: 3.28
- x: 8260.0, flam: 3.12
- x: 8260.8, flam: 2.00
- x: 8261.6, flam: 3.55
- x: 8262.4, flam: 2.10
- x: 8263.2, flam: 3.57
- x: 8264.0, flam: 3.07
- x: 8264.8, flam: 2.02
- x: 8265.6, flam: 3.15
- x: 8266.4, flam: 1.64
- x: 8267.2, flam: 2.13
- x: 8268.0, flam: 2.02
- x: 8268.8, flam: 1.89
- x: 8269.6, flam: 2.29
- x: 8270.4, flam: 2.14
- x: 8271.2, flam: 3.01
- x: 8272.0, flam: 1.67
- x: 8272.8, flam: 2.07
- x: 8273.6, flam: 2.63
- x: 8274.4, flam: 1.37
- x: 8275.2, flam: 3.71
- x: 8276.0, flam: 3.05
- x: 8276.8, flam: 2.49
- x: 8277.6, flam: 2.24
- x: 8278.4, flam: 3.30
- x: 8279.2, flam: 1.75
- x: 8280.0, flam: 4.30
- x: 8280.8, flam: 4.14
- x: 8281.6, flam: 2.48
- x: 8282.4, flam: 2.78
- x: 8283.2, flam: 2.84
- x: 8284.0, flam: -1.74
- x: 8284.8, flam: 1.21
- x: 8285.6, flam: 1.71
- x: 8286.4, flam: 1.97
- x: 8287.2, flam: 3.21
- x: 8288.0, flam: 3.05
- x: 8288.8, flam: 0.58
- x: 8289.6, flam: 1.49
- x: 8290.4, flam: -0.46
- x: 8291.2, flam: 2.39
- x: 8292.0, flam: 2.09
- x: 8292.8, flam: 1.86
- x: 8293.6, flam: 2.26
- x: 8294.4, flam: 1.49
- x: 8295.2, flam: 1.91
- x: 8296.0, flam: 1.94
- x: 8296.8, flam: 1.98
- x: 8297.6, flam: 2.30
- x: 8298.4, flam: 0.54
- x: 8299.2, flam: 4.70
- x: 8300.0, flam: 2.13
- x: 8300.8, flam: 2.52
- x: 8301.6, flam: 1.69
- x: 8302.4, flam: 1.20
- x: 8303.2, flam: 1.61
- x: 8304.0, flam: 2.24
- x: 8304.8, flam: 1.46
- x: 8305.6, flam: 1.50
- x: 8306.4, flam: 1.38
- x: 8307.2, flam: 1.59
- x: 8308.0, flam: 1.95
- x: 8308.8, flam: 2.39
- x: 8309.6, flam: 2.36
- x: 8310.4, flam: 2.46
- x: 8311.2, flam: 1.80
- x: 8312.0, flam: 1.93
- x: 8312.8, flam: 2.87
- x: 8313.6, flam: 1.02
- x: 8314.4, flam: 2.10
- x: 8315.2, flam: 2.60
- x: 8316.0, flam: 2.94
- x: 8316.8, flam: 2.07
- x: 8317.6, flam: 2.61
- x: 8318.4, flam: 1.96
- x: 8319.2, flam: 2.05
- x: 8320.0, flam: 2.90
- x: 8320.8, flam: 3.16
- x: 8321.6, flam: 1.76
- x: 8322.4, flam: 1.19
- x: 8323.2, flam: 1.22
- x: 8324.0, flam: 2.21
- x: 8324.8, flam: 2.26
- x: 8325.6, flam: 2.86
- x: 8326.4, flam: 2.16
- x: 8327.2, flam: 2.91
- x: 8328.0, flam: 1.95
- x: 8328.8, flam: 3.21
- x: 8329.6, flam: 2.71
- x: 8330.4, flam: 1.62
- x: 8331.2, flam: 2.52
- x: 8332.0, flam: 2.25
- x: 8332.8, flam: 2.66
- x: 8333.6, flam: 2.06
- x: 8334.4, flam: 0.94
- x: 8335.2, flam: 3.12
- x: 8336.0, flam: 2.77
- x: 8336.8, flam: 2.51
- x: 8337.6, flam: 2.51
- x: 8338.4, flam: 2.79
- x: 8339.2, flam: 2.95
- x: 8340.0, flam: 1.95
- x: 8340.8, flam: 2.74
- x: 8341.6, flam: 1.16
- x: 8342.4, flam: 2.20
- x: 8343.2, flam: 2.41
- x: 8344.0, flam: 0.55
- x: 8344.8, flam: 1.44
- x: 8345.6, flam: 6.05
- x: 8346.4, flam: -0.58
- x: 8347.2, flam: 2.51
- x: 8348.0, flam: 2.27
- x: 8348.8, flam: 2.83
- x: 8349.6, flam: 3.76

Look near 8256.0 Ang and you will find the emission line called [N II]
